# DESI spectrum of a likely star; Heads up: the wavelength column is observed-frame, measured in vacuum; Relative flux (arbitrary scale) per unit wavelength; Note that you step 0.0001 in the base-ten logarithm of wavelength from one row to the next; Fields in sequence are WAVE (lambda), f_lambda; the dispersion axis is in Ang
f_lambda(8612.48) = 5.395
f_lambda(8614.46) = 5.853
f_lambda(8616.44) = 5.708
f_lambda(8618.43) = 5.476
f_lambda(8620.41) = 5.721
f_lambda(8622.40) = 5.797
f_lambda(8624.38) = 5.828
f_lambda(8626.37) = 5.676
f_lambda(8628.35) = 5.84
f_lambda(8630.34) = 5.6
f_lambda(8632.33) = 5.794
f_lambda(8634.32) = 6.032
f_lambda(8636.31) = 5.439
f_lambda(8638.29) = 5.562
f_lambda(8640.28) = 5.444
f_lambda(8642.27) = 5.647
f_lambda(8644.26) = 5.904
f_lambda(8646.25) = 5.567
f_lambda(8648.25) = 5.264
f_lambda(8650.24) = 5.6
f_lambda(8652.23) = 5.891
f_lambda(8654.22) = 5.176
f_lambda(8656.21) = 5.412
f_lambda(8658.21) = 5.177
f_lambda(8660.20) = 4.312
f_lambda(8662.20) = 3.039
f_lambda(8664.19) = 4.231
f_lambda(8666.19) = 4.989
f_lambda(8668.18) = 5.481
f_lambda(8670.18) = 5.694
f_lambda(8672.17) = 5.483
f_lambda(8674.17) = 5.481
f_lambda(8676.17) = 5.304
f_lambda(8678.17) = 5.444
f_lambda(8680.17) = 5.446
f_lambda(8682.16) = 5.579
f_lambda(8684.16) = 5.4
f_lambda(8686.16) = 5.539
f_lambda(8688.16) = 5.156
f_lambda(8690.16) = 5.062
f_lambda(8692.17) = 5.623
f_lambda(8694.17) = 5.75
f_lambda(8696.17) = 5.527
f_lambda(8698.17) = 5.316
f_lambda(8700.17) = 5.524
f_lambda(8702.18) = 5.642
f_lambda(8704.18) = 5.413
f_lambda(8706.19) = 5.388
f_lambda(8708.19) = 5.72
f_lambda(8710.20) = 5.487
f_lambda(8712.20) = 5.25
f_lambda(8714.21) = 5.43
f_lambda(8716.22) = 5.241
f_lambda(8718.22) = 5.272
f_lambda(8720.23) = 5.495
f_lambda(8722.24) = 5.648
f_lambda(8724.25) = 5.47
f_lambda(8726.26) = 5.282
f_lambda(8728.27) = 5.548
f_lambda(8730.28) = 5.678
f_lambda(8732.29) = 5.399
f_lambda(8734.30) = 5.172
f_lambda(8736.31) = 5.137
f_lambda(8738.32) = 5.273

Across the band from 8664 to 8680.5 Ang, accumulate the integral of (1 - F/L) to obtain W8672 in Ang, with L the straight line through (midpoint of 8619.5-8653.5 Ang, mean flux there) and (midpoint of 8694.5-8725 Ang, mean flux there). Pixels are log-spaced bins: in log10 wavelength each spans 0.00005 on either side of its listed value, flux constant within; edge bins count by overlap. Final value 0.7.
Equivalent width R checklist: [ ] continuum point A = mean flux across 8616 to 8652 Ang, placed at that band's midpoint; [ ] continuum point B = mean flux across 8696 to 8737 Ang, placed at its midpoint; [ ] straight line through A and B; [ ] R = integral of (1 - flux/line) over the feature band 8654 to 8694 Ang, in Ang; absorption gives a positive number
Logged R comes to 2.8 Ang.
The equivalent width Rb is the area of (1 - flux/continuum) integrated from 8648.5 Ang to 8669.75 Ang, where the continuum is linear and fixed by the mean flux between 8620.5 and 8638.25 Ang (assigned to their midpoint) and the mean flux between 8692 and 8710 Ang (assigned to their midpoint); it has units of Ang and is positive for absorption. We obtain 2.6 Ang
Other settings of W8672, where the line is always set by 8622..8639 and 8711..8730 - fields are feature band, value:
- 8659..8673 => 2.2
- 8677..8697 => 0.3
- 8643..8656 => 0.2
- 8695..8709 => -0.1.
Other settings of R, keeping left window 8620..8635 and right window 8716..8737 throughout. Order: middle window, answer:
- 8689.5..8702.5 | 0.1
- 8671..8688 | 0.4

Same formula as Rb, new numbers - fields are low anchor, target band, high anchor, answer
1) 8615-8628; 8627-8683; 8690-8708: 2.7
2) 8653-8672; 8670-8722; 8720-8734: -2.6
